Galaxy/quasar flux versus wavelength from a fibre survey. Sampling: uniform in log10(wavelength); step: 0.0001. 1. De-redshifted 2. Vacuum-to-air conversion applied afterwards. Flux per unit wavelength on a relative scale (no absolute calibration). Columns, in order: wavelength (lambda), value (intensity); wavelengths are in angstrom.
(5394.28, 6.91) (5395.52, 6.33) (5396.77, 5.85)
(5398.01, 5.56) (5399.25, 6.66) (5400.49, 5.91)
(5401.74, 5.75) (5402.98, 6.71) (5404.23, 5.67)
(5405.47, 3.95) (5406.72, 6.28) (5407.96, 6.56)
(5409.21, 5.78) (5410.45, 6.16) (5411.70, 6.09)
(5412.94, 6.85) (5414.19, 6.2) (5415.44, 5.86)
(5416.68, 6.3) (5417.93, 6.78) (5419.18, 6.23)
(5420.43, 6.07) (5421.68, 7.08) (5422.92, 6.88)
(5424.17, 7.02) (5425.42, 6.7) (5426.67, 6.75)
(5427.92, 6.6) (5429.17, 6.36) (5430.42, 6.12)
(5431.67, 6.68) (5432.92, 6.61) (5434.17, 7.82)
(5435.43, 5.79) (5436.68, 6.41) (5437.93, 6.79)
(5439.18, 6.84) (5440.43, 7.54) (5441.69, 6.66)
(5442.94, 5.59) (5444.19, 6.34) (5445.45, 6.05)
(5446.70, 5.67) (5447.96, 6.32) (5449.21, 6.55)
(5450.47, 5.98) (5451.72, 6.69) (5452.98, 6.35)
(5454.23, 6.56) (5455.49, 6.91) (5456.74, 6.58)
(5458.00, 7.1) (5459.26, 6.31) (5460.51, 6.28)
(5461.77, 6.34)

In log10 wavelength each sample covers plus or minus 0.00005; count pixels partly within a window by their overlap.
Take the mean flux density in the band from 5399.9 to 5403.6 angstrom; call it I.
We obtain 6.12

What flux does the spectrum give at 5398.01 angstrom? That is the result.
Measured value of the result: 5.56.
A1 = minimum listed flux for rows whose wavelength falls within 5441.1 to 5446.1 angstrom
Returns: 5.59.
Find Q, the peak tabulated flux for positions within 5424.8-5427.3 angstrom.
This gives 6.75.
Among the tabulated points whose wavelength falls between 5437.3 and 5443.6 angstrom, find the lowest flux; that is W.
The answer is 5.59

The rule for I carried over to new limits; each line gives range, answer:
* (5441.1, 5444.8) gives 6.2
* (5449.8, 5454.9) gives 6.4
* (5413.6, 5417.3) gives 6.13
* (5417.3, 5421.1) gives 6.35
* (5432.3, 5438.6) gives 6.68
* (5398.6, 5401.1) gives 6.29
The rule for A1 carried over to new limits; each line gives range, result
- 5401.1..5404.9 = 5.67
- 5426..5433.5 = 6.12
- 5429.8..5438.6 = 5.79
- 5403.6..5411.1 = 3.95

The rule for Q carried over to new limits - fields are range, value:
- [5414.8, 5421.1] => 6.78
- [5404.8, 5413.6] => 6.85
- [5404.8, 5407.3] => 6.28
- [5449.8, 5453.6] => 6.69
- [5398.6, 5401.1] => 6.66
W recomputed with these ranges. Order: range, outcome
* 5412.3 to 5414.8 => 6.2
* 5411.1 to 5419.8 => 5.86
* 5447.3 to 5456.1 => 5.98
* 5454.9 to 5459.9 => 6.31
